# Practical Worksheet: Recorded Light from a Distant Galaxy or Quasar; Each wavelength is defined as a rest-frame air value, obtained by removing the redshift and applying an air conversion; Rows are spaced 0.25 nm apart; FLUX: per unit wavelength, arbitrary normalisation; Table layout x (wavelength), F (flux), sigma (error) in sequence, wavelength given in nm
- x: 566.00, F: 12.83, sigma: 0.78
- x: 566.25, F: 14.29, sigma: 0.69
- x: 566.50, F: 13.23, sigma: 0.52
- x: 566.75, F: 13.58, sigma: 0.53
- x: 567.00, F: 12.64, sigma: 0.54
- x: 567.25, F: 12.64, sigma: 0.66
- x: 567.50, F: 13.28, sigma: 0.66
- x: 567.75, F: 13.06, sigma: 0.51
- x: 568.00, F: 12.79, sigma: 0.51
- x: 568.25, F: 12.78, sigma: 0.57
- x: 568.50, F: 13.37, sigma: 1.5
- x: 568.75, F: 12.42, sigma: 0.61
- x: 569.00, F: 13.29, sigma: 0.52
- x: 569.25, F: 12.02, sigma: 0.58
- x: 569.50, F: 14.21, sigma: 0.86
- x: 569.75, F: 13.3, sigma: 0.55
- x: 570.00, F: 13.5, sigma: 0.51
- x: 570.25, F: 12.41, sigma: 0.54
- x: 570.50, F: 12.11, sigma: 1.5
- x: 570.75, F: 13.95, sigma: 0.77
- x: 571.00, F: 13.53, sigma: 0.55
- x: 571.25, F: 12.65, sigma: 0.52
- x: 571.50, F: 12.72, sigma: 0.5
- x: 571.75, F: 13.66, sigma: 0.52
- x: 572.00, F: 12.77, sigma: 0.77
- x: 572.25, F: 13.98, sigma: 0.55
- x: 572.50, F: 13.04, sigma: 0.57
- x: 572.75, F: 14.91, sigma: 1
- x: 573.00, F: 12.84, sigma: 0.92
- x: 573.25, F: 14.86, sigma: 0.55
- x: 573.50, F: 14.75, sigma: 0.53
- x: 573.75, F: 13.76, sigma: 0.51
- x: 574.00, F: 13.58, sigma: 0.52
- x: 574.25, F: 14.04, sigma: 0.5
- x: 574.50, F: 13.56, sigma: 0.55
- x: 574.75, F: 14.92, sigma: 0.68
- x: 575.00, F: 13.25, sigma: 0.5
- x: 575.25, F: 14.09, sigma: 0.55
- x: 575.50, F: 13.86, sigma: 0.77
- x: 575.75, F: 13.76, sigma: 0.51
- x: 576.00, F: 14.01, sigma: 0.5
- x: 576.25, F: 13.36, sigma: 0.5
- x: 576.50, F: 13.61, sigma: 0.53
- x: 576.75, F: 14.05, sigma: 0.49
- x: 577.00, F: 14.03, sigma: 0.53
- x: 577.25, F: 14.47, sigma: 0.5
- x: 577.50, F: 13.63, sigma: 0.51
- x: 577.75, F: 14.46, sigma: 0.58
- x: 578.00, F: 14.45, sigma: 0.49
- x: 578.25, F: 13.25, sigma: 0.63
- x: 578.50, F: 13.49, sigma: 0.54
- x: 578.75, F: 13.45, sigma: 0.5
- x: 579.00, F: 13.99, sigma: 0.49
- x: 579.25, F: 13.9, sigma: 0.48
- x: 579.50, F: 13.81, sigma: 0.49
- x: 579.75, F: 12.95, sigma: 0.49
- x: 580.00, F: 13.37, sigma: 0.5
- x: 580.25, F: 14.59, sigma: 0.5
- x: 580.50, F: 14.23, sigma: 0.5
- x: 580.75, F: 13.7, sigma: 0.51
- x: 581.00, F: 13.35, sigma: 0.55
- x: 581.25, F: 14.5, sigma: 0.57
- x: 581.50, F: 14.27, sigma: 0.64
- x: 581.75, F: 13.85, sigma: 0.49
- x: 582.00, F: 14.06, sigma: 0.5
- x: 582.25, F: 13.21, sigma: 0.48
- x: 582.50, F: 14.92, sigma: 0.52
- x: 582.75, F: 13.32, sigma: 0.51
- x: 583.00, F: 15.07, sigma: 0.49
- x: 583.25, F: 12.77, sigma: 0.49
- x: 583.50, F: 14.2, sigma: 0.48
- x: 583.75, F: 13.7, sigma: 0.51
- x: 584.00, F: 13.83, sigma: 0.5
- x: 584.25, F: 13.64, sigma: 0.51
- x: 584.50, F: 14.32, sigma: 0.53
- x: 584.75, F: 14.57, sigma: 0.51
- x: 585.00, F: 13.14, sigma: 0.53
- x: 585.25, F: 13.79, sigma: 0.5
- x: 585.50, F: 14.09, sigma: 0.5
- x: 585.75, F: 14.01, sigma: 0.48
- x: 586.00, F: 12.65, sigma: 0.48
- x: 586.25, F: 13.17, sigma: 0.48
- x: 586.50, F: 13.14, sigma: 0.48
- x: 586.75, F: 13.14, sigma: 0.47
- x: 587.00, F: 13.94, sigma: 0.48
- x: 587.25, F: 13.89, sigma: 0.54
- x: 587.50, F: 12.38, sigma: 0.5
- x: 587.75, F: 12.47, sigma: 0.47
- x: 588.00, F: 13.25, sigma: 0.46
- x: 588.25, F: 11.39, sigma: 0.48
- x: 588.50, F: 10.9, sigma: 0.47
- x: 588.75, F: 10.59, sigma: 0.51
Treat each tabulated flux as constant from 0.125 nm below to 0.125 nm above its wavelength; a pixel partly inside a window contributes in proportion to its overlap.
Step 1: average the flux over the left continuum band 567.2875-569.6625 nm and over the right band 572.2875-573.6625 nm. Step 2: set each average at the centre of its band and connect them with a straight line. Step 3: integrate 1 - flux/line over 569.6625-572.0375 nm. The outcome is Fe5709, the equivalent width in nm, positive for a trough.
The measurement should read 0.09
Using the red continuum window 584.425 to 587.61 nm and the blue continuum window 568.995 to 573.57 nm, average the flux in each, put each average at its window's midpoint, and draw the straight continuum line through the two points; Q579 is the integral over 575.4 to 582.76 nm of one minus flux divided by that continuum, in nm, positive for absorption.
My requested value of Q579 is -0.22 nm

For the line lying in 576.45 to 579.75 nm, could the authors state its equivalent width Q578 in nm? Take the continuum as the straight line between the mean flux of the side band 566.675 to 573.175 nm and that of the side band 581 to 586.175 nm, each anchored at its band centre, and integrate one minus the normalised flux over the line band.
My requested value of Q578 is -0.07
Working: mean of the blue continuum 13.1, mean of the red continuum 13.9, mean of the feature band 13.9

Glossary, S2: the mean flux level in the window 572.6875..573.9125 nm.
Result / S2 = 14.2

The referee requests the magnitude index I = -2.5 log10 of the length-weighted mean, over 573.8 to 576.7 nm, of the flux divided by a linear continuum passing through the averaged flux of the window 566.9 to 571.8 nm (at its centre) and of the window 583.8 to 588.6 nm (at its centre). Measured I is -0.06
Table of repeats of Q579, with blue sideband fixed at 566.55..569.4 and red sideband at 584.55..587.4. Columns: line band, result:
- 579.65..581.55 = -0.07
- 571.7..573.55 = -0.10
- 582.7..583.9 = -0.03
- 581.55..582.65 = -0.05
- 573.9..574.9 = -0.06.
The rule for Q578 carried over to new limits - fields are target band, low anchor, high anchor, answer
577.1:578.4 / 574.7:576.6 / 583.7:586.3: -0.02 nm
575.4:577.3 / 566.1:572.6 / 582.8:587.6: -0.07 nm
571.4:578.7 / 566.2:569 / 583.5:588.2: -0.32 nm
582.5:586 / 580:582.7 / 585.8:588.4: -0.10 nm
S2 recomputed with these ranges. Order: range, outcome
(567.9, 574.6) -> 13.4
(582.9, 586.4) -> 13.8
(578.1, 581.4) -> 13.7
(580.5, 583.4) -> 13.9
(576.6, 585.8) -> 13.9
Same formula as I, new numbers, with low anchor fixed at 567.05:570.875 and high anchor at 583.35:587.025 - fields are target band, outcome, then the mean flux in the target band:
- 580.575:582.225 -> -0.032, 13.9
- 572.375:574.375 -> -0.063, 14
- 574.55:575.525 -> -0.060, 14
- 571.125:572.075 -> 0.013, 13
